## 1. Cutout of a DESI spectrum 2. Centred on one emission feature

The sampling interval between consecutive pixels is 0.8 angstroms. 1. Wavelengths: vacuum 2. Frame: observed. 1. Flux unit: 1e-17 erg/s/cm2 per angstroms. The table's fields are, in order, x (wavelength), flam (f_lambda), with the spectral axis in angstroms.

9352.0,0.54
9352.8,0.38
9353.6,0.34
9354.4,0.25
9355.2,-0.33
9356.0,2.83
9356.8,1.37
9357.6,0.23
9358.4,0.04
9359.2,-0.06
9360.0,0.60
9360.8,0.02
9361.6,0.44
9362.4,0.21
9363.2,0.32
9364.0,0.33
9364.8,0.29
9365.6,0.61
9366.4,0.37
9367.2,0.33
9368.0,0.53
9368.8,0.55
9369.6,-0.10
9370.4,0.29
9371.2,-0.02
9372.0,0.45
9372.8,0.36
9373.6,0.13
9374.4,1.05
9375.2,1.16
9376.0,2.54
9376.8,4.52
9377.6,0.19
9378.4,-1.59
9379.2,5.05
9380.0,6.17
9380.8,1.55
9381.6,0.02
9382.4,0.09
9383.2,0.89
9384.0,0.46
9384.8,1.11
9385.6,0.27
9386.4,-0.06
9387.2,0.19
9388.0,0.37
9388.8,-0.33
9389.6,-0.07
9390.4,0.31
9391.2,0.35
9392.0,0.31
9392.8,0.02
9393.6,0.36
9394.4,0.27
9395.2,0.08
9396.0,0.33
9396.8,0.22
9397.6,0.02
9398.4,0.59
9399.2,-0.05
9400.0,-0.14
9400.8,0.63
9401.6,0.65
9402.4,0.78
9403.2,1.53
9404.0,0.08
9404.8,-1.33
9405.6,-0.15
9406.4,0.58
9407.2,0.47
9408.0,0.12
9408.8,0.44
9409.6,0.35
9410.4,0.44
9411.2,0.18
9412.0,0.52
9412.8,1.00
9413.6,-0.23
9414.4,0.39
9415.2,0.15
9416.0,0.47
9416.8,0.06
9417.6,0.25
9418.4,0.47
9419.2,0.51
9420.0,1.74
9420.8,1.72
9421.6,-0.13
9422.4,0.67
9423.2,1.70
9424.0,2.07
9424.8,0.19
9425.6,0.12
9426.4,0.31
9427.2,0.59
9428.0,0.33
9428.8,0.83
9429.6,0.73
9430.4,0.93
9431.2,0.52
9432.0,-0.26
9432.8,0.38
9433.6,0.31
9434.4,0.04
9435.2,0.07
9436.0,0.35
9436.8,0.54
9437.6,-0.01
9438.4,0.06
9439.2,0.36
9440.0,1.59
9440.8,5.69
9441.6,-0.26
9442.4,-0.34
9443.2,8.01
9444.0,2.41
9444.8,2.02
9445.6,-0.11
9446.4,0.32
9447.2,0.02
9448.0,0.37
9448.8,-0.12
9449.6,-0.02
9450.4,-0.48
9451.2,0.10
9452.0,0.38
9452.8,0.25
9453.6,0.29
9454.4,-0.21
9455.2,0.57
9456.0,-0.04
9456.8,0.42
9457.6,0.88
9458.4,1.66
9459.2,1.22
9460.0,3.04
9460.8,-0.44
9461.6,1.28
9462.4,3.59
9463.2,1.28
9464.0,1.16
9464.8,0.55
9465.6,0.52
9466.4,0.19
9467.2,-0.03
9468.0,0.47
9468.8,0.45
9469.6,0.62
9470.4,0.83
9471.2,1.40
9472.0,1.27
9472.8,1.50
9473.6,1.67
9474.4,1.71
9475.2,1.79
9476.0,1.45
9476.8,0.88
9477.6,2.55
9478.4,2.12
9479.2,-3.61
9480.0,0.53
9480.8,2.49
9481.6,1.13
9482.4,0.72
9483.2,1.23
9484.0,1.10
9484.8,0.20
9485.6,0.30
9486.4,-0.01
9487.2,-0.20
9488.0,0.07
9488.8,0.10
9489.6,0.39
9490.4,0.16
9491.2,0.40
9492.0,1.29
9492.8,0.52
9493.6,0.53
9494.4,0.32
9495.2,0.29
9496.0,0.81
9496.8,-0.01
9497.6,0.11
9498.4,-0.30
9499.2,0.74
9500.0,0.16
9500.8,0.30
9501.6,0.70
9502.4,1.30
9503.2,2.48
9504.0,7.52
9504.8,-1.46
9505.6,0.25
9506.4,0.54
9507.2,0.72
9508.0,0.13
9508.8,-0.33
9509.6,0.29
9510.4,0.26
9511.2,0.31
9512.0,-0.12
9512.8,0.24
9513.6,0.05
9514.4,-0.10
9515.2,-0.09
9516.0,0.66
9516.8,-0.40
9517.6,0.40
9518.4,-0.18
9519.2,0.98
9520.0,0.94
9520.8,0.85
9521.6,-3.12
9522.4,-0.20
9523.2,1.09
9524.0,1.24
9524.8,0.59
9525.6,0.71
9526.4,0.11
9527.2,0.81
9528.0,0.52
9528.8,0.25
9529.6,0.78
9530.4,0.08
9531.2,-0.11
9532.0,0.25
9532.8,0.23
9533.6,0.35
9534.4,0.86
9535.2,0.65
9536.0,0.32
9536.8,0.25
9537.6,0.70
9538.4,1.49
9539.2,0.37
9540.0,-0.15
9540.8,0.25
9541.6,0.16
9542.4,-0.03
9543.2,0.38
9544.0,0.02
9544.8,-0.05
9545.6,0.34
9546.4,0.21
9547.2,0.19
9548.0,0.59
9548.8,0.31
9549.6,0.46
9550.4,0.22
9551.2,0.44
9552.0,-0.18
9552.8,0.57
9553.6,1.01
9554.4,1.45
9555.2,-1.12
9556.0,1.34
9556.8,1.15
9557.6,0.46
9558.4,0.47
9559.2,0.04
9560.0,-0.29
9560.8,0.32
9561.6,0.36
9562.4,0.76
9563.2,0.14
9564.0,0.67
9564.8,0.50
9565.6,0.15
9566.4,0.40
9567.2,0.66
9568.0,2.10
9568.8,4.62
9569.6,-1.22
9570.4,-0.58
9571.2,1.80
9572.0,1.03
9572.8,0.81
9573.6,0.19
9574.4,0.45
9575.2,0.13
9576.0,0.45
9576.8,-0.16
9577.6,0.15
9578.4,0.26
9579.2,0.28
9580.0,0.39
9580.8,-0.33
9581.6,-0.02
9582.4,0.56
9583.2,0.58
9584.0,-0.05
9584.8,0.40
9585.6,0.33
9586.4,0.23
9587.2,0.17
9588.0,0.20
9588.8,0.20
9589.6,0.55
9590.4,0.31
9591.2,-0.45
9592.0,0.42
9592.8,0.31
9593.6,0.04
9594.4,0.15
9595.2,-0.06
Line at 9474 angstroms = Hbeta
